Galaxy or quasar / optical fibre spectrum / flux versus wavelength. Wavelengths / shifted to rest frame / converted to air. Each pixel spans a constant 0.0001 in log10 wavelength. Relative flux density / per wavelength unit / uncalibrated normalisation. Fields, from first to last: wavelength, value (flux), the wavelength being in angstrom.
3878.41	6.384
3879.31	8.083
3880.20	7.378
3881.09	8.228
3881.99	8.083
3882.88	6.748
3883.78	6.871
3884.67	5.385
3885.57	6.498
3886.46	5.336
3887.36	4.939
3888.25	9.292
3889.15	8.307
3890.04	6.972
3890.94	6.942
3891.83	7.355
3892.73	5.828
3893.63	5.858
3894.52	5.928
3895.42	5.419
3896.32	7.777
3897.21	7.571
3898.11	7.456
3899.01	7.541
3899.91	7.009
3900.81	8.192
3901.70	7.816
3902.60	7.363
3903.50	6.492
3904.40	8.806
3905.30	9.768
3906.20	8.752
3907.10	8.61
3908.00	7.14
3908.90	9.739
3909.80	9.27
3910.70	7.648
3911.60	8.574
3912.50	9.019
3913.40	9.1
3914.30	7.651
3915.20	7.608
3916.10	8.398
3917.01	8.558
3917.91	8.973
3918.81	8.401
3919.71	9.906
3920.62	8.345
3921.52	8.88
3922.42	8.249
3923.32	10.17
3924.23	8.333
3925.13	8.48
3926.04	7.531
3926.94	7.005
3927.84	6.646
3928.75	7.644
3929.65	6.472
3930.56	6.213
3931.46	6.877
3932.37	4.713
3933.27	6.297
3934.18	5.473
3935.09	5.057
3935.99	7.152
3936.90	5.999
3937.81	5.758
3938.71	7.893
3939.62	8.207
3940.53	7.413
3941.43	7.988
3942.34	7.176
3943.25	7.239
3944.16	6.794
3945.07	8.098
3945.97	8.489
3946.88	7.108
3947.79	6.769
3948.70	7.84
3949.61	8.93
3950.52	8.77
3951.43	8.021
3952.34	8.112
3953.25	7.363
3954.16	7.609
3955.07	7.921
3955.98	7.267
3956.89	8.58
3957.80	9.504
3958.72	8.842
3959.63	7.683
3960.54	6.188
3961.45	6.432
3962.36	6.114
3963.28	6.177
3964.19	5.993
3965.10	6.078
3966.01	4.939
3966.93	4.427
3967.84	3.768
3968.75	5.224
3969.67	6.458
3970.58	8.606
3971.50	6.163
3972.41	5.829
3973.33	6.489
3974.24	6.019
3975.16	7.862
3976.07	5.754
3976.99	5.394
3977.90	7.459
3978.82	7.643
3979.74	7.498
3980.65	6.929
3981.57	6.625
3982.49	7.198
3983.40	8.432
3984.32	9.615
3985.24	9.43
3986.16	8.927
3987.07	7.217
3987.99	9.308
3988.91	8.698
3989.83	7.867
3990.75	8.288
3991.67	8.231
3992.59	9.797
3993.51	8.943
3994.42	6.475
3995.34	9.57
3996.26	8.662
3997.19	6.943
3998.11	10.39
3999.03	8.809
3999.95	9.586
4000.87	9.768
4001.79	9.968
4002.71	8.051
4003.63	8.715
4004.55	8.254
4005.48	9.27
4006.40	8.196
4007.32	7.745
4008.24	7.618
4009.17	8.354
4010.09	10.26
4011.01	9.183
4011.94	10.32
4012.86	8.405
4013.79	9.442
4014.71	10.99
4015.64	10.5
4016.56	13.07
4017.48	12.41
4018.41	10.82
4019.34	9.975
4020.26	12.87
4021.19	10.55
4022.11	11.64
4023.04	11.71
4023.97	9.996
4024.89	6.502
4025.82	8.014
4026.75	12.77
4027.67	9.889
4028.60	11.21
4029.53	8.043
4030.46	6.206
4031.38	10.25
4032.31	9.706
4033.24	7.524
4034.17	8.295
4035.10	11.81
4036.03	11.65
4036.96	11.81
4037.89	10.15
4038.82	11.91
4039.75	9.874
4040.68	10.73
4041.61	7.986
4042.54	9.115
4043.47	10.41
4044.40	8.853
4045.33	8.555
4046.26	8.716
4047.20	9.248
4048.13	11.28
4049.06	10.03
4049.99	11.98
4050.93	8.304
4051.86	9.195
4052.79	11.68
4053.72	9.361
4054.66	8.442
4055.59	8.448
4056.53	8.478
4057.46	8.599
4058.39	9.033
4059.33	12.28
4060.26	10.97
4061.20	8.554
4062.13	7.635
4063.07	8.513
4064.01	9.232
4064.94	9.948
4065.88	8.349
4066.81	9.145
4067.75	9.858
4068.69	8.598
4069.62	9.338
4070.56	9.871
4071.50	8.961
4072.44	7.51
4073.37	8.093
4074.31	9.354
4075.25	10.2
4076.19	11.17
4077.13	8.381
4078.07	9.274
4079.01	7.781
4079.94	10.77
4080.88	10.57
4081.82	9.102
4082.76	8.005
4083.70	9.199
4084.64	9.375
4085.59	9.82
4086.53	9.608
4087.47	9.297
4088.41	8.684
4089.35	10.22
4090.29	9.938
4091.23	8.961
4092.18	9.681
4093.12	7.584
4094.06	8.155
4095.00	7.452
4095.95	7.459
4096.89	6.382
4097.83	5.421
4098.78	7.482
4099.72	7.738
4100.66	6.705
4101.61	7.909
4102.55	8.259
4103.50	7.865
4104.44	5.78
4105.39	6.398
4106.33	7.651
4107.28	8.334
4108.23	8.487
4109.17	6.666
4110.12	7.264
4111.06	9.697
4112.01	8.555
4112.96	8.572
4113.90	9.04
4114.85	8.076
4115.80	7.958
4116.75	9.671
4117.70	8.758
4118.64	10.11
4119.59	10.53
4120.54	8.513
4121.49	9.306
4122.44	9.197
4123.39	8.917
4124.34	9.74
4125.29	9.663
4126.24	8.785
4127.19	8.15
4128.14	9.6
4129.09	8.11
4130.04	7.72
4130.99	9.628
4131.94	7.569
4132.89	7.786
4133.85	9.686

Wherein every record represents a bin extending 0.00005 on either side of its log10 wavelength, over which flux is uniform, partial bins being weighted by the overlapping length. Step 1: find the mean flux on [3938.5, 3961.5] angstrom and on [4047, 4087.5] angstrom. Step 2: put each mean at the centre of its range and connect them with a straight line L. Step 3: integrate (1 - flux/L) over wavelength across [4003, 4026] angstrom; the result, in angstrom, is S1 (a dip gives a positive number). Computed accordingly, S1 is -3.0 angstrom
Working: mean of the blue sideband 7.8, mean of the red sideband 9.38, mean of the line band 9.8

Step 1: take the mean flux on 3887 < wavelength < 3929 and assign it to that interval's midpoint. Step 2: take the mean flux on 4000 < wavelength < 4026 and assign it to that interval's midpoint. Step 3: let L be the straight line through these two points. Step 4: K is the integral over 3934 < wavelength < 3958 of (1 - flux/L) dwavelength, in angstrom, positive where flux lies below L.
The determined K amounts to 3.0 angstrom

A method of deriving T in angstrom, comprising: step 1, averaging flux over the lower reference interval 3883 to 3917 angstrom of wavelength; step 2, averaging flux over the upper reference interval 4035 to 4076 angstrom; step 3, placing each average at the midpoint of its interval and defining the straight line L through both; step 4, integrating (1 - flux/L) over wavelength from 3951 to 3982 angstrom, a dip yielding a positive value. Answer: 5.9 angstrom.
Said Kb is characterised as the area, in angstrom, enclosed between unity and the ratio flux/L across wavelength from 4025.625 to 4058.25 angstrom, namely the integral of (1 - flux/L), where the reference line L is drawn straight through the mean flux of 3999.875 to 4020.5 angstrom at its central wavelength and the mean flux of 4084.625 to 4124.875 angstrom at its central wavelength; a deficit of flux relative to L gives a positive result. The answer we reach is -1.5 angstrom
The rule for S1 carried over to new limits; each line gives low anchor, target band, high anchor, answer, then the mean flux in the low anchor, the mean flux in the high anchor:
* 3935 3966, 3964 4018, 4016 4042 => 4.9 angstrom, 7.36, 10.3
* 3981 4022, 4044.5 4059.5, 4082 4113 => -1.5 angstrom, 9.19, 8.14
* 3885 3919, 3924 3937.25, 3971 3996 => 1.8 angstrom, 7.67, 7.7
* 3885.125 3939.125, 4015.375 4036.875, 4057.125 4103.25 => -4.7 angstrom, 7.52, 8.86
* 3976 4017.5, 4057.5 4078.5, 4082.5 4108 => -2.5 angstrom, 8.69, 8.12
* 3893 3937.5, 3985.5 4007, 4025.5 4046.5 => 0.9 angstrom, 7.66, 9.74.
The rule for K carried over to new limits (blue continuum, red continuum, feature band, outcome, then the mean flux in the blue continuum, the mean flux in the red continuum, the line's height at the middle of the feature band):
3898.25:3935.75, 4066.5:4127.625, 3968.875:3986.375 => 1.96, 7.86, 8.66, 8.13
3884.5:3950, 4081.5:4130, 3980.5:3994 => -0.90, 7.52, 8.46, 7.87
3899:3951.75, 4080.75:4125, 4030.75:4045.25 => -3.03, 7.77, 8.46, 8.21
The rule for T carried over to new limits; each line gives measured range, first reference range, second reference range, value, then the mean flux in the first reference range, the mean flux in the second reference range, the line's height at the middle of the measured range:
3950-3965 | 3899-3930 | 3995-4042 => 2.29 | 8.25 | 9.74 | 8.86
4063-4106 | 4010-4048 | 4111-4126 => 3.83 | 10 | 9.12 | 9.47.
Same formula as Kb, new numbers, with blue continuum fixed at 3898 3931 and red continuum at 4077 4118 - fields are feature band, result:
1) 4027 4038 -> -1.9 angstrom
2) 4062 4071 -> -0.8 angstrom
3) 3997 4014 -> -1.4 angstrom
